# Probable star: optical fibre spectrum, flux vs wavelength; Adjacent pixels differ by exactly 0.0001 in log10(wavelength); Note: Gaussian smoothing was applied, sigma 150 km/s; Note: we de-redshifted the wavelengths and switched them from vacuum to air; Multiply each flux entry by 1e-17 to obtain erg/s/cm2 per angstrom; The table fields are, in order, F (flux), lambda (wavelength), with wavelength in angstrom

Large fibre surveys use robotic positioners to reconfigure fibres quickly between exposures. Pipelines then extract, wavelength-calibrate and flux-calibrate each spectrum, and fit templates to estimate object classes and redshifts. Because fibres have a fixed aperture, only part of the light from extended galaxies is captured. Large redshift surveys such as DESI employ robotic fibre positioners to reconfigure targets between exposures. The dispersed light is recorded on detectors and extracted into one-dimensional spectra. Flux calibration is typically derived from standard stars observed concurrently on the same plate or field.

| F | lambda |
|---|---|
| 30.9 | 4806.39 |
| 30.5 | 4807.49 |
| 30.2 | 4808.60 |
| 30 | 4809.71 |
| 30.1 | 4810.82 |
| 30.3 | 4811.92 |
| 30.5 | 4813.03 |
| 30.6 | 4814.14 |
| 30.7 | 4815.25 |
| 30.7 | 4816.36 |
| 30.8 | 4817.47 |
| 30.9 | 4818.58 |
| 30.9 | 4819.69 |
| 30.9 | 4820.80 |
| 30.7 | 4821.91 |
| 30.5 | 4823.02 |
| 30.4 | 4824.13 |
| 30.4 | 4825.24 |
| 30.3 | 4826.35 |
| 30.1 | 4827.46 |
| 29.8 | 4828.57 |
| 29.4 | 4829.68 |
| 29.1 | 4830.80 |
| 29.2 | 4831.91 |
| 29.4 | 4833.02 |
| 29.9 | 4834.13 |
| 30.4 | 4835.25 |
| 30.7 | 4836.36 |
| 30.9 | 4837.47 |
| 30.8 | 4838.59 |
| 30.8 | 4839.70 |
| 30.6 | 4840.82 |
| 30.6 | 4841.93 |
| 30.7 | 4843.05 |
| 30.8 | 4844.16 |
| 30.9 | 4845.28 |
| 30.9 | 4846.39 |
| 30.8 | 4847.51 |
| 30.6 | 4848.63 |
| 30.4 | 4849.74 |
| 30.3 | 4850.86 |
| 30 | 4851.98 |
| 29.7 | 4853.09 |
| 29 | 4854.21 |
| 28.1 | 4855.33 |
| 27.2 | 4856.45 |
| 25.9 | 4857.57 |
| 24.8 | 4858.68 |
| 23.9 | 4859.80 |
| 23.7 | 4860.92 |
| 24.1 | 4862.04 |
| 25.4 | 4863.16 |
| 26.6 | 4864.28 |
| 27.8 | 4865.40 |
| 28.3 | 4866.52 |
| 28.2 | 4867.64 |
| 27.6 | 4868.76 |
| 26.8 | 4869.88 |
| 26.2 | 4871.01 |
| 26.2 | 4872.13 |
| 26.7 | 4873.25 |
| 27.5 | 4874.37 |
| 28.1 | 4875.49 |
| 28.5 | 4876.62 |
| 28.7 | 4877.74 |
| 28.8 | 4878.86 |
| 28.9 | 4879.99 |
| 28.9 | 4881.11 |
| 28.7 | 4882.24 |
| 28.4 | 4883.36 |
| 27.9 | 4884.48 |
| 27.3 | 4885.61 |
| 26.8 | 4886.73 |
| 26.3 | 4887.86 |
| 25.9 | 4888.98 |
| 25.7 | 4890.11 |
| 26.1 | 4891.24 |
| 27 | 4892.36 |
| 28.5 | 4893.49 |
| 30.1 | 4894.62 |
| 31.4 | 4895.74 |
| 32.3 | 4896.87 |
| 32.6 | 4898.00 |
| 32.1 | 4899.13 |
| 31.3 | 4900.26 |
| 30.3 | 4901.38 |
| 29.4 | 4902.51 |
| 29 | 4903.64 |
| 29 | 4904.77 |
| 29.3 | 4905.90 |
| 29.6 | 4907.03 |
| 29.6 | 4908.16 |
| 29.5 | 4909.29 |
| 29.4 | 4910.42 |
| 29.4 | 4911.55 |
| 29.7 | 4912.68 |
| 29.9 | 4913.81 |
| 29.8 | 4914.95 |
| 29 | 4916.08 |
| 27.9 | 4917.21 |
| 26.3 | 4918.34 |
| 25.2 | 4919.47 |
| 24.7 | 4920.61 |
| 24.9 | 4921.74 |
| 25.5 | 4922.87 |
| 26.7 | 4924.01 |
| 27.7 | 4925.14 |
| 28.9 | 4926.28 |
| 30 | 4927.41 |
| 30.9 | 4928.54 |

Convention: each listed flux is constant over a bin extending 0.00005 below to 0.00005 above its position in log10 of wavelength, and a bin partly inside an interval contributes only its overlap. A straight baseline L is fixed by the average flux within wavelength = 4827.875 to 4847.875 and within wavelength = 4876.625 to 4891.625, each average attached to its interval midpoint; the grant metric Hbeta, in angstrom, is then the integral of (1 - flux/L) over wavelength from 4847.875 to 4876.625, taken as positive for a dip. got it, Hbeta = 1.5 angstrom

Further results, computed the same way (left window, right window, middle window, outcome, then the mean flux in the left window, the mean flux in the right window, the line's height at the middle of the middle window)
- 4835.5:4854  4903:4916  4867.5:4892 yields 2.1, 30.6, 29.4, 30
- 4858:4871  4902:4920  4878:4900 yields -0.9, 26.1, 28.9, 27.6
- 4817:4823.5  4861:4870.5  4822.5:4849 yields -0.9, 30.8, 26.7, 29.4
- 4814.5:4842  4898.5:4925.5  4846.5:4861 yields 0.8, 30.4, 28.6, 29.8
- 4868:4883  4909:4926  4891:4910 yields -1.5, 27.8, 27.7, 27.7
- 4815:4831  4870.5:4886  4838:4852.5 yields -0.6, 30.4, 27.9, 29.4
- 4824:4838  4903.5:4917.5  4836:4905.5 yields 2.6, 30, 29.3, 29.7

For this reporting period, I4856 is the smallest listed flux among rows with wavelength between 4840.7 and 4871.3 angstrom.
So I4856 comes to 23.7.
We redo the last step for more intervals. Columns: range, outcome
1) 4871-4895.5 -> 25.7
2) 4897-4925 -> 24.7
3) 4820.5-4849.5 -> 29.1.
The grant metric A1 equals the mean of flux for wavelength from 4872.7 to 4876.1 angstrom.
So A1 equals 27.4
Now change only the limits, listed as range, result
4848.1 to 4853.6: 30.2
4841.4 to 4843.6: 30.6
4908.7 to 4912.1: 29.4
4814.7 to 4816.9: 30.7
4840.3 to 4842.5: 30.6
